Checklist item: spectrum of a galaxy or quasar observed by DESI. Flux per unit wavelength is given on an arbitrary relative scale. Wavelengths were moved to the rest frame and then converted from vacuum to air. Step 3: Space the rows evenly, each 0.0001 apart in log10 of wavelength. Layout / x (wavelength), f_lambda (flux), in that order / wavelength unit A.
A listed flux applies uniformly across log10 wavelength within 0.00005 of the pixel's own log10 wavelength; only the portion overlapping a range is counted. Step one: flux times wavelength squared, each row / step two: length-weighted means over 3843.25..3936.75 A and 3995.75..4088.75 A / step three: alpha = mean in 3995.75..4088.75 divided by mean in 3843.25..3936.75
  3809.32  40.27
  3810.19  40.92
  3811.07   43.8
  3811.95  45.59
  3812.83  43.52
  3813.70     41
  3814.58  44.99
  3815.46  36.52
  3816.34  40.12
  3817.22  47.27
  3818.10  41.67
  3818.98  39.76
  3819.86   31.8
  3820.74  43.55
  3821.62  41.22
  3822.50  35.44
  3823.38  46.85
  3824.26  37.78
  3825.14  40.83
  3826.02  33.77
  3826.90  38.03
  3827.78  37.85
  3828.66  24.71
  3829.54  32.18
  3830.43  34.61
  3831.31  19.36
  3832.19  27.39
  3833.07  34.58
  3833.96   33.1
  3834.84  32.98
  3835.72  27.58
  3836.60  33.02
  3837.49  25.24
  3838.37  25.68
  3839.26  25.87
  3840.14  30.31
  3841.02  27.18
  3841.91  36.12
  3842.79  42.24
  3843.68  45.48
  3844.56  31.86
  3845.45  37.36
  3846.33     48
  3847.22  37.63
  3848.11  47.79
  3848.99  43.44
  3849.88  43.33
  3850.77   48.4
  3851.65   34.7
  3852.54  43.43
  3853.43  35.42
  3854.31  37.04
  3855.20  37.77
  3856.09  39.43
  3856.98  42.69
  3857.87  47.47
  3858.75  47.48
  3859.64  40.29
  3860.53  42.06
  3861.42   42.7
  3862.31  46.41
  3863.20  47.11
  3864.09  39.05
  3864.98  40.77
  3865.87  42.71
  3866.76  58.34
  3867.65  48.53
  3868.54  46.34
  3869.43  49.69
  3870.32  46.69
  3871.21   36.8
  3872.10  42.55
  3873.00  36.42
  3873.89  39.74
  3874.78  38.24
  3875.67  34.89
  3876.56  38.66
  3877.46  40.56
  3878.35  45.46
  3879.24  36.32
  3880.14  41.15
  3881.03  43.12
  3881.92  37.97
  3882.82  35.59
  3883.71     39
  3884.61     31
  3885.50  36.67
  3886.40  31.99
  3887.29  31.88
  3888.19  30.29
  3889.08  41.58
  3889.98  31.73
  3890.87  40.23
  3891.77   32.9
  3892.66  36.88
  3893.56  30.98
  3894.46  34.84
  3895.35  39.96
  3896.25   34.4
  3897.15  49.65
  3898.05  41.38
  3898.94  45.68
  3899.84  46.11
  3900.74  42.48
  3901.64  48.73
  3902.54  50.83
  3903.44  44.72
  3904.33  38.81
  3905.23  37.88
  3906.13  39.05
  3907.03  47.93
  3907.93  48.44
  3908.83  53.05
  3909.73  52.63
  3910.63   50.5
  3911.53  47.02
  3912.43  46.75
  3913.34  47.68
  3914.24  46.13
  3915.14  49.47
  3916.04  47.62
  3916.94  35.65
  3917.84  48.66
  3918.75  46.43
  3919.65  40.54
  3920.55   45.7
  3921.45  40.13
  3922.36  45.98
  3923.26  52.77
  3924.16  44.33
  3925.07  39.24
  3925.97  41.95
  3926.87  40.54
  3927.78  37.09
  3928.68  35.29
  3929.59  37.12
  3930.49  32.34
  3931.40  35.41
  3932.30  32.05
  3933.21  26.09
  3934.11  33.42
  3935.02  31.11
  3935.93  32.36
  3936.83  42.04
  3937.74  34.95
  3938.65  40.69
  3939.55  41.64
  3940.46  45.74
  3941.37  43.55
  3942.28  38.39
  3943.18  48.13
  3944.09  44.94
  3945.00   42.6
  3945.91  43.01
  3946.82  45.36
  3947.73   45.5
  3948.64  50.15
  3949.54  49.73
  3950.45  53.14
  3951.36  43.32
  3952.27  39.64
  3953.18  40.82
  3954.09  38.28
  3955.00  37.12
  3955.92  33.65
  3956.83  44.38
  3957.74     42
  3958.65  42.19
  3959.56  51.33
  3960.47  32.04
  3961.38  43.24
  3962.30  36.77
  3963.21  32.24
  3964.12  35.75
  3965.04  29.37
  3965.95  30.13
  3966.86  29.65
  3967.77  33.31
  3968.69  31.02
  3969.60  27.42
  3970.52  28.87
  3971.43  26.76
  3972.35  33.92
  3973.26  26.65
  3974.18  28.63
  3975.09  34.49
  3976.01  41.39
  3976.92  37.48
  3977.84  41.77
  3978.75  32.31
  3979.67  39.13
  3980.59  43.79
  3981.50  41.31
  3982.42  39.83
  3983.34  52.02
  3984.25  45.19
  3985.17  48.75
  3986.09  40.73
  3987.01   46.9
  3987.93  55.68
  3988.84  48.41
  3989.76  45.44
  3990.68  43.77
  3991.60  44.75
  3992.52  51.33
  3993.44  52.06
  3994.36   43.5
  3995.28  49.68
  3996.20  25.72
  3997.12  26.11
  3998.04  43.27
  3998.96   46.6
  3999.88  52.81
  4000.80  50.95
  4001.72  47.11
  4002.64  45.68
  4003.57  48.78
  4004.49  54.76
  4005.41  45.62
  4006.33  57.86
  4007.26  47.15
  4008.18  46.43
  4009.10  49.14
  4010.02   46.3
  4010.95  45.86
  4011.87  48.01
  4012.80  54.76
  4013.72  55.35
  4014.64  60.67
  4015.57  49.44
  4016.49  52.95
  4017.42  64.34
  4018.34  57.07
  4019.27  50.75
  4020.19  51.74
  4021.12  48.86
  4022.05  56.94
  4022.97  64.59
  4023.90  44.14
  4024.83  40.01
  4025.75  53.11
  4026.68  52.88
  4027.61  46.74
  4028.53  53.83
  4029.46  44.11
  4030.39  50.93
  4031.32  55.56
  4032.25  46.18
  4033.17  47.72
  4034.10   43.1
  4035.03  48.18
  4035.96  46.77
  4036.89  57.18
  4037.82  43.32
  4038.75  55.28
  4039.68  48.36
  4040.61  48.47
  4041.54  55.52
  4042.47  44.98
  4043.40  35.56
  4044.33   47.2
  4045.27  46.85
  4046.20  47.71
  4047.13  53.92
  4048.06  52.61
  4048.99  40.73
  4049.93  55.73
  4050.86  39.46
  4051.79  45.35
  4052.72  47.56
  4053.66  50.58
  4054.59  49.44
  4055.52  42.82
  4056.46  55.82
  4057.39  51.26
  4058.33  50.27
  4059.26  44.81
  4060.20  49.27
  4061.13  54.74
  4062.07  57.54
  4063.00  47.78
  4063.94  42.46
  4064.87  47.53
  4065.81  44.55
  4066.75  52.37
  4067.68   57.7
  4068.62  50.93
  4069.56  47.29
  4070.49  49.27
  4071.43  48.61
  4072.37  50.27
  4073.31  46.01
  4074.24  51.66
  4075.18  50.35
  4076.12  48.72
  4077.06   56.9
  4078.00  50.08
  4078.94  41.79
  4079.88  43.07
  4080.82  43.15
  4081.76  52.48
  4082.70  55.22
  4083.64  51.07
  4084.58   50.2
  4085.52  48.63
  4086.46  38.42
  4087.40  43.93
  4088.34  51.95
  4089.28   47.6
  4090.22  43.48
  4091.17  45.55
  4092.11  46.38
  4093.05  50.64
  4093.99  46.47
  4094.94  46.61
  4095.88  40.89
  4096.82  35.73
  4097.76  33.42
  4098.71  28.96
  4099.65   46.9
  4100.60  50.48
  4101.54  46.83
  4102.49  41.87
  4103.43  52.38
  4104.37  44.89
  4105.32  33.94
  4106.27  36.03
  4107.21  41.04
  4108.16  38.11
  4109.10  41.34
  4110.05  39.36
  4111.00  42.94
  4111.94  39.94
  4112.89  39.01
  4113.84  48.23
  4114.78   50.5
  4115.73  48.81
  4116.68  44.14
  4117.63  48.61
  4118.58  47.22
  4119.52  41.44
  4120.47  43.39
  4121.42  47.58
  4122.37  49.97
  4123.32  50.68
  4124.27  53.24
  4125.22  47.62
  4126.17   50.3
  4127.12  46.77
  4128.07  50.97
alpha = 1.3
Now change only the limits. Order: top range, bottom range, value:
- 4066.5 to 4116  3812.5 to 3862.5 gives 1.38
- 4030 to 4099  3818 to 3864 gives 1.43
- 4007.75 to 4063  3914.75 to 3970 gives 1.31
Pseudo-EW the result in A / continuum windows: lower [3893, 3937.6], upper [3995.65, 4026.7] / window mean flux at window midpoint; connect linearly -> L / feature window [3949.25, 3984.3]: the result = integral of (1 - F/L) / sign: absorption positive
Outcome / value 6.4 A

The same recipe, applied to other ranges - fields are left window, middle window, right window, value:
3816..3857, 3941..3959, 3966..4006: -1.4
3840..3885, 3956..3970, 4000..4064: 3.1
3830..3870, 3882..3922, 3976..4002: -0.9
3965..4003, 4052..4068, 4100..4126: -2.5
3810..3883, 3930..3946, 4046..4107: 1.6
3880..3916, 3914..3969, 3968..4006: 1.9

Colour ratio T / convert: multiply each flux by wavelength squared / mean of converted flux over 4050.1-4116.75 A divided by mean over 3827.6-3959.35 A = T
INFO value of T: 1.3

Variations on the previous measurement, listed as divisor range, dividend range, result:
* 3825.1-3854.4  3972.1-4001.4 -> 1.30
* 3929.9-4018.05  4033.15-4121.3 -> 1.17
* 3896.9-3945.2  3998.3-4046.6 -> 1.24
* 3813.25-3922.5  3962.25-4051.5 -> 1.22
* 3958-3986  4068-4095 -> 1.39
